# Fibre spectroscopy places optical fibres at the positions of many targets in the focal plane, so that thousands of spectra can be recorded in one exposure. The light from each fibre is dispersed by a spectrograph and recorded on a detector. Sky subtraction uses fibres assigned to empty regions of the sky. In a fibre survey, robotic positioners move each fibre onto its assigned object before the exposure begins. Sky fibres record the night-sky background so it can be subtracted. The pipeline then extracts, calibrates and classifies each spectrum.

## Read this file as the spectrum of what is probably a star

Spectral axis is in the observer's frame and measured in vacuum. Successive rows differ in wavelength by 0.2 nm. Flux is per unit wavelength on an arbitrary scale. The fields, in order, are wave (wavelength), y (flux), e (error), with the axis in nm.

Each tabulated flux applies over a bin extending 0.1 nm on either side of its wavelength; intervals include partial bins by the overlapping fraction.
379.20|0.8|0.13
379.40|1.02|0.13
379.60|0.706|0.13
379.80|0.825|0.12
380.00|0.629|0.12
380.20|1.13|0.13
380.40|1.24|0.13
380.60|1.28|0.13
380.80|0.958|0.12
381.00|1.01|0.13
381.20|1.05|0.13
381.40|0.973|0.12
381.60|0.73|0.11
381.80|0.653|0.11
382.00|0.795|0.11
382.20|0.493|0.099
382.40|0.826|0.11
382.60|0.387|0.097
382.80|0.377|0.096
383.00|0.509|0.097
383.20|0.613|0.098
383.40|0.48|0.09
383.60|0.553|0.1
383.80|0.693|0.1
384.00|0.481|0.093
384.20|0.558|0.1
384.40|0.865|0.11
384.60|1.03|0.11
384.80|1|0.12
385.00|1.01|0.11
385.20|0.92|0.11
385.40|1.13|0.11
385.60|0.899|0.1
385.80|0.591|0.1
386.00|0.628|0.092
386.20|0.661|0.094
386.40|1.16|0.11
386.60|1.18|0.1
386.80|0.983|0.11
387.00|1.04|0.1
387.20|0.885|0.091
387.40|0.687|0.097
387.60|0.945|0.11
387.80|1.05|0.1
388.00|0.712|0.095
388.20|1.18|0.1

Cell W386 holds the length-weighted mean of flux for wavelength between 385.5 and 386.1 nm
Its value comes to 0.706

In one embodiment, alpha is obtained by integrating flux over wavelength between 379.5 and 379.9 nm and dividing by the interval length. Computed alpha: 0.765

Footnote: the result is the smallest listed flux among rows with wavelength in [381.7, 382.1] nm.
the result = 0.653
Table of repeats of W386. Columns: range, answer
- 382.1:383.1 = 0.518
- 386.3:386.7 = 1.17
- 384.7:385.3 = 0.977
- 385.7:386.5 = 0.76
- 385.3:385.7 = 1.01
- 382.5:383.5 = 0.473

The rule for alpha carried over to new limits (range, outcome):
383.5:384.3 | 0.571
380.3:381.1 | 1.12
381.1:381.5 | 1.01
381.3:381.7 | 0.851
